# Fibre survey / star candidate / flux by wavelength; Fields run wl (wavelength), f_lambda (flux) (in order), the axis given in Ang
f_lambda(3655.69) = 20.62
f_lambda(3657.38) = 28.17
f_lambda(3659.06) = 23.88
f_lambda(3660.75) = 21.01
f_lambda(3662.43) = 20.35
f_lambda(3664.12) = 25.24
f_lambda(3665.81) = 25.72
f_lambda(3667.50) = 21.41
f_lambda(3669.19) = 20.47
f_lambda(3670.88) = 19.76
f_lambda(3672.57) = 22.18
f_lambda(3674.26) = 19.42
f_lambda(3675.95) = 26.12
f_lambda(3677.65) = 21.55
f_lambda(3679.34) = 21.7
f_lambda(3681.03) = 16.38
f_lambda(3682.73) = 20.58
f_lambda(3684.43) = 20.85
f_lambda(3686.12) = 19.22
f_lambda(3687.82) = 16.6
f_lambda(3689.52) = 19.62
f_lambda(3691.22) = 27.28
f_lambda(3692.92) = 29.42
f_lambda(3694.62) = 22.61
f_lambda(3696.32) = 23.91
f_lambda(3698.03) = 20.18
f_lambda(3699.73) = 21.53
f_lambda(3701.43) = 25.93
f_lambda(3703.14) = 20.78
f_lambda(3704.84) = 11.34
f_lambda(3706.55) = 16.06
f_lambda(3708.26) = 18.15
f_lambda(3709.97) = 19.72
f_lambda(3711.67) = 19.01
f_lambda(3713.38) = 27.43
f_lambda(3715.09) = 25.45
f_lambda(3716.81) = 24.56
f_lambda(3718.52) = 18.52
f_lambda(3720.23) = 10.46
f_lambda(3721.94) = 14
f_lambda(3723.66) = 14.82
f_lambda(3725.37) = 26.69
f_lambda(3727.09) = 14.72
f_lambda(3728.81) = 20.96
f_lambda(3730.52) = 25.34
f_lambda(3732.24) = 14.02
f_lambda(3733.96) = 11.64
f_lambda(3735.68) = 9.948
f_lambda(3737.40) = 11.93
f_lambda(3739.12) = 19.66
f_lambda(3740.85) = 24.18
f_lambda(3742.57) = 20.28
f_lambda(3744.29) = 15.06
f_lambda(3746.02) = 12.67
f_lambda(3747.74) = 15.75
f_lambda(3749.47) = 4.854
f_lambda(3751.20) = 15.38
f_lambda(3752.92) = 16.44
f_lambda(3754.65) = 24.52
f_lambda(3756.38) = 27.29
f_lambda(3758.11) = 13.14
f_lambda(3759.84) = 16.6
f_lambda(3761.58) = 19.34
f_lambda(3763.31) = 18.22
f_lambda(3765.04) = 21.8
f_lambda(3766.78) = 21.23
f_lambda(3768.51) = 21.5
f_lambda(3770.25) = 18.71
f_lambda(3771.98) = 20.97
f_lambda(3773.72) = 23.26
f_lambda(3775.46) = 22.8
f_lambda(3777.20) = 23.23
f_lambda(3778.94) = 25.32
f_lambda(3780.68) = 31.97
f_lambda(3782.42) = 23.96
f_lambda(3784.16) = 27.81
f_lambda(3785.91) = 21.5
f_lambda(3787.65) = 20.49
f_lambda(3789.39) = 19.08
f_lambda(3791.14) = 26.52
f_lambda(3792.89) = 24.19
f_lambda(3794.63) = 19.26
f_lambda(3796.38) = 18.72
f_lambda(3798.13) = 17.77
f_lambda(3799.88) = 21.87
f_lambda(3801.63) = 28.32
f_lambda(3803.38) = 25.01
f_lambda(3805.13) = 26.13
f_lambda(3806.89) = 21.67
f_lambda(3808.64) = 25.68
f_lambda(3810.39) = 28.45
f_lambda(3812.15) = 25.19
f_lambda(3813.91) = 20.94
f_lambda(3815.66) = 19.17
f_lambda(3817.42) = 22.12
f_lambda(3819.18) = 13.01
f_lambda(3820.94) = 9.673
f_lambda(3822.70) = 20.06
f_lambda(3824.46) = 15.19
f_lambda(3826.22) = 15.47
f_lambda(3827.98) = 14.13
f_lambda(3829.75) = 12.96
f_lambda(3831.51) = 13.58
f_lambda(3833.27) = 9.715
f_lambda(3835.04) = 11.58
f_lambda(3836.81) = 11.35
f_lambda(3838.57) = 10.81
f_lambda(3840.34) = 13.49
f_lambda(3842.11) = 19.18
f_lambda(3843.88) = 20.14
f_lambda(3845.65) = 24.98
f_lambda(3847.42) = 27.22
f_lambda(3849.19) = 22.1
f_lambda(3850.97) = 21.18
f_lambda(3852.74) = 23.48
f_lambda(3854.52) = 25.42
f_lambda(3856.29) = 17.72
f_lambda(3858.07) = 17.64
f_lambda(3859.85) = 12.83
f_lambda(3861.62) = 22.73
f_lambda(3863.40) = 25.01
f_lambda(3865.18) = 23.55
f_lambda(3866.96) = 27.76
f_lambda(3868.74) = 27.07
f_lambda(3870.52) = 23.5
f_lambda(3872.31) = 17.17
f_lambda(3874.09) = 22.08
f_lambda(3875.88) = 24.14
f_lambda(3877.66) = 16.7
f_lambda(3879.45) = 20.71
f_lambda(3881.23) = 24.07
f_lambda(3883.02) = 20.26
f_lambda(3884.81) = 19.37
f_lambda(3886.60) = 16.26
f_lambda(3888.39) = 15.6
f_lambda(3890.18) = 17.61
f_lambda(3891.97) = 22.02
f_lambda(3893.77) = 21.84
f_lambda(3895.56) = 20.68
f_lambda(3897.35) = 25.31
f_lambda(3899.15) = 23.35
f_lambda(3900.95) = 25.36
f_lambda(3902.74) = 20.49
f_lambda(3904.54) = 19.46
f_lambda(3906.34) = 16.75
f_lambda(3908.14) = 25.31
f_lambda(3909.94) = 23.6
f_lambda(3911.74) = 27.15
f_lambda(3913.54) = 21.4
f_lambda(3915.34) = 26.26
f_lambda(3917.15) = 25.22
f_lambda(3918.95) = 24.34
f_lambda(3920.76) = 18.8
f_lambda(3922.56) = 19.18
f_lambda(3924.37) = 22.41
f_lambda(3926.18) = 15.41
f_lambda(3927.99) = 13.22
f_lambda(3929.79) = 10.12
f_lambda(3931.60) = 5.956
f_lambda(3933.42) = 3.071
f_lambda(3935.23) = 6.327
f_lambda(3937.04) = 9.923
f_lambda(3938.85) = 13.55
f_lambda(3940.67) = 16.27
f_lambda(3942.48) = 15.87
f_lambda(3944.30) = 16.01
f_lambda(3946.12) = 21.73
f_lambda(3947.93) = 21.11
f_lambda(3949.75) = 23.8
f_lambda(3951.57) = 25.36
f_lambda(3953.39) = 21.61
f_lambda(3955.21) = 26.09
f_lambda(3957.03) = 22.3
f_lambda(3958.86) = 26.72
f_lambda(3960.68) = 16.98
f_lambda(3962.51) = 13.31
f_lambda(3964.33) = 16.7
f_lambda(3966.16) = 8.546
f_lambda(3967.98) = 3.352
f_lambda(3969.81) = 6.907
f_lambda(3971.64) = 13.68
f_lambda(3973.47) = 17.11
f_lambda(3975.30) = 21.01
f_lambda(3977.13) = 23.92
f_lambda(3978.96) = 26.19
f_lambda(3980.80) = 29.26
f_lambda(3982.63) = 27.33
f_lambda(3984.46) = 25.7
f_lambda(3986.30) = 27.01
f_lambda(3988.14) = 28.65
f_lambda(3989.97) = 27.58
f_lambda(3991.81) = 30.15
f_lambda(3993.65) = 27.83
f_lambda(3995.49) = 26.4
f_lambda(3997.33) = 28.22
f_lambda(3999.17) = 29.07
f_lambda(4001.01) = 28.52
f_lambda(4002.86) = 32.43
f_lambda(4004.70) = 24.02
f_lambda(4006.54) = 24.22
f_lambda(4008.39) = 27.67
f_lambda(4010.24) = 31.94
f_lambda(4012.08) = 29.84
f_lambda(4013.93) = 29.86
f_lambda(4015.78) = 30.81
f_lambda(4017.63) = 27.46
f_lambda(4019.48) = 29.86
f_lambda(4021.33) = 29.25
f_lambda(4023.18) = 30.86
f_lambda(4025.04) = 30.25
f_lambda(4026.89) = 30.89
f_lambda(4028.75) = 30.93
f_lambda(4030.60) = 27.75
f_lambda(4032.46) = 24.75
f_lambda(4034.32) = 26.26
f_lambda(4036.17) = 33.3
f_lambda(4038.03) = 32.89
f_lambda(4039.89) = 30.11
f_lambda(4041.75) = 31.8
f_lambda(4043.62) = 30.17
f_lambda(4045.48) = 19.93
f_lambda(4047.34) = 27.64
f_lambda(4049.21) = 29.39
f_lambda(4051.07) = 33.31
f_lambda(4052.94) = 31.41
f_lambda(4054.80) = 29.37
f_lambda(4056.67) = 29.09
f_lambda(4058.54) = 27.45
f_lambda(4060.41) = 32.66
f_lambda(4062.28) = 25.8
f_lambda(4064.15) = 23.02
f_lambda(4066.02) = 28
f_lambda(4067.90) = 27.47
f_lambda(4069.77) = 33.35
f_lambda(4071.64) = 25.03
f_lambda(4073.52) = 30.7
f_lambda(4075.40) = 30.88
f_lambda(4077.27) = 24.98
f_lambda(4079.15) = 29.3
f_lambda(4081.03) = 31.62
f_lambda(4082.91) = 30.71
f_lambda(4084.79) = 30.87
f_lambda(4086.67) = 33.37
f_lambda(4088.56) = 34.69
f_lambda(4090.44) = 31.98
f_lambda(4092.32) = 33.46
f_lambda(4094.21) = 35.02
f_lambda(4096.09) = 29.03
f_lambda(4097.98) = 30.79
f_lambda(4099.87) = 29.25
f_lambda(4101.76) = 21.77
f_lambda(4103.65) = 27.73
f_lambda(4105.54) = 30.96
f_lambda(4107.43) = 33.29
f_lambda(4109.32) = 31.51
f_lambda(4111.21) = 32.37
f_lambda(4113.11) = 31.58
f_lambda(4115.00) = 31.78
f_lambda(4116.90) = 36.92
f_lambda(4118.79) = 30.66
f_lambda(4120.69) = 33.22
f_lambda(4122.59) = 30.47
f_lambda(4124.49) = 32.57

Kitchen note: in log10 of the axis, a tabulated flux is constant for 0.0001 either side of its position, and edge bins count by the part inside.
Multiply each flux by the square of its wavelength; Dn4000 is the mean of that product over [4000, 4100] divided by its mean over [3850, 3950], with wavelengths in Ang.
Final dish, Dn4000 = 1.62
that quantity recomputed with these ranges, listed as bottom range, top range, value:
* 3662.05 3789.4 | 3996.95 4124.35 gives 1.76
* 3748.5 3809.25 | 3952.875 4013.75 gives 1.21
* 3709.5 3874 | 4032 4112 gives 1.73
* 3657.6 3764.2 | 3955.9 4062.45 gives 1.57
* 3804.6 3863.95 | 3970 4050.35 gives 1.61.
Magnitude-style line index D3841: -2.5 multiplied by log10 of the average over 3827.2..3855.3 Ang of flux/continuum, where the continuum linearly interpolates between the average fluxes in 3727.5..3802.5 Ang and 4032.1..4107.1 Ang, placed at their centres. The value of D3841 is 0.26 mag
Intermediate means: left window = 19.9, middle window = 17.6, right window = 29.6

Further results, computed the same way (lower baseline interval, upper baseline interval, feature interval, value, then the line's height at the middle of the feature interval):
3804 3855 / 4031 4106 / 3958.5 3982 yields 0.42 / 25.1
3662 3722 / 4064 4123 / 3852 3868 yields 0.15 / 25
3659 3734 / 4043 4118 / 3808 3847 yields 0.35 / 23.8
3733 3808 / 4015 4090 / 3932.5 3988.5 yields 0.39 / 26.5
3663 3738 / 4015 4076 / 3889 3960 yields 0.31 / 26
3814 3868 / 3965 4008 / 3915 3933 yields 0.21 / 21.2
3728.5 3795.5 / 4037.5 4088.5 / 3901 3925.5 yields 0.10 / 24.6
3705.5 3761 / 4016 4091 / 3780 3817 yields -0.17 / 20.2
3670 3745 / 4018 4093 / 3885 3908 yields 0.22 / 25.1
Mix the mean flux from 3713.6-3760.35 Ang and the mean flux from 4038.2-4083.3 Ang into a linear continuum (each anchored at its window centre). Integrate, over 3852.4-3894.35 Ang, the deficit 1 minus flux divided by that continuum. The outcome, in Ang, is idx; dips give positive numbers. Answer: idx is 2.5 Ang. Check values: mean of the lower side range 17.5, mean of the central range 21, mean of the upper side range 28.9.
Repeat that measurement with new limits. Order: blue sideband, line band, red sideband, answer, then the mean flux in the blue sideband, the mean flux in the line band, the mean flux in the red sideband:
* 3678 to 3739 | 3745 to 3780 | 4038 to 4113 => 3.0 Ang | 19.5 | 19.2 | 29.8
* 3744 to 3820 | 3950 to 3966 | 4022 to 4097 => 3.6 Ang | 21.1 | 20.6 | 29.7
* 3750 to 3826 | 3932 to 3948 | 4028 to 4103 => 7.9 Ang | 21.4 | 13.1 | 29.5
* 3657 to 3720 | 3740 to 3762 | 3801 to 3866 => 3.5 Ang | 21.5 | 17.3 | 19.3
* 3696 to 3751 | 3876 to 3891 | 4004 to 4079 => 2.8 Ang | 18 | 19.1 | 28.9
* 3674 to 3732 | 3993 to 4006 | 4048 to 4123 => 0.1 Ang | 20.6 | 28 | 30.3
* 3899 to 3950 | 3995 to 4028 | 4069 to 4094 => -4.9 Ang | 18.2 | 29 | 30.9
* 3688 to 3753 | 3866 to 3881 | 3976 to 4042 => 0.9 Ang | 18.7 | 22.5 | 28.6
